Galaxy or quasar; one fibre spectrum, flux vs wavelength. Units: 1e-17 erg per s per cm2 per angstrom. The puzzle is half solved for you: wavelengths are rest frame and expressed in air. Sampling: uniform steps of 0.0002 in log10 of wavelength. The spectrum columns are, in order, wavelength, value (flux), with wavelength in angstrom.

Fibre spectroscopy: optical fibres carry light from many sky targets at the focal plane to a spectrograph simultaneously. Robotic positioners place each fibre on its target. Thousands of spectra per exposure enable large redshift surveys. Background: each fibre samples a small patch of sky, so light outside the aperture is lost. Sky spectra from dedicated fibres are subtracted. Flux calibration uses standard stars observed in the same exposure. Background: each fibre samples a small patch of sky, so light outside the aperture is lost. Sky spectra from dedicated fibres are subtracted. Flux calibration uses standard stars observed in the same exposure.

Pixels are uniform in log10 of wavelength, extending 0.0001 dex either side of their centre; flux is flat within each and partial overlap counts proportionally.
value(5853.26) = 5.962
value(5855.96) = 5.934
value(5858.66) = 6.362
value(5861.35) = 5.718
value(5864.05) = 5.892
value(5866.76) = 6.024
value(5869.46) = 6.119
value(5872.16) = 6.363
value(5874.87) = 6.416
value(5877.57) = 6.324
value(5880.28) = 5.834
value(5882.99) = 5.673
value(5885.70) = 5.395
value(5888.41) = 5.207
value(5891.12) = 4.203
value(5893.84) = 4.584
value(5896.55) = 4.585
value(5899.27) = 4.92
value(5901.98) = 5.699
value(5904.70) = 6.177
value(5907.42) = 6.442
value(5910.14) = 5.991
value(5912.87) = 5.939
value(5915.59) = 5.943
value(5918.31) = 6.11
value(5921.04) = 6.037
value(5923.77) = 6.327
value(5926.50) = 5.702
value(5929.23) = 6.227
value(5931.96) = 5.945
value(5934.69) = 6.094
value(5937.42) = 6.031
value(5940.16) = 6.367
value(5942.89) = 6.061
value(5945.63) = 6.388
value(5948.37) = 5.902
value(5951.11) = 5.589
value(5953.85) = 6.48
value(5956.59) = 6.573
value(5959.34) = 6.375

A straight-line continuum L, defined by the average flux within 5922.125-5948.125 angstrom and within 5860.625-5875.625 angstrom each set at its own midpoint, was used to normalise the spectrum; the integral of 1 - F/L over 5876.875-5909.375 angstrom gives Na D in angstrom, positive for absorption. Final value 3.66 angstrom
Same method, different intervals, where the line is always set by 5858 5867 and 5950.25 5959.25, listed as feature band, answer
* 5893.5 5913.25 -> 1.7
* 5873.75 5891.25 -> 1.1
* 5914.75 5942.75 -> 0.5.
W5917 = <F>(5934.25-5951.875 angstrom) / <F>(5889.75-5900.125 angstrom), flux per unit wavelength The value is 1.33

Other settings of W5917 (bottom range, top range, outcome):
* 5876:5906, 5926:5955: 1.14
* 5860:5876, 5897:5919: 0.96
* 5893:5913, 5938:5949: 1.12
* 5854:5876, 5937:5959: 1.02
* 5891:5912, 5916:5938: 1.12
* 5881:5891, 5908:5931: 1.14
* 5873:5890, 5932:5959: 1.06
